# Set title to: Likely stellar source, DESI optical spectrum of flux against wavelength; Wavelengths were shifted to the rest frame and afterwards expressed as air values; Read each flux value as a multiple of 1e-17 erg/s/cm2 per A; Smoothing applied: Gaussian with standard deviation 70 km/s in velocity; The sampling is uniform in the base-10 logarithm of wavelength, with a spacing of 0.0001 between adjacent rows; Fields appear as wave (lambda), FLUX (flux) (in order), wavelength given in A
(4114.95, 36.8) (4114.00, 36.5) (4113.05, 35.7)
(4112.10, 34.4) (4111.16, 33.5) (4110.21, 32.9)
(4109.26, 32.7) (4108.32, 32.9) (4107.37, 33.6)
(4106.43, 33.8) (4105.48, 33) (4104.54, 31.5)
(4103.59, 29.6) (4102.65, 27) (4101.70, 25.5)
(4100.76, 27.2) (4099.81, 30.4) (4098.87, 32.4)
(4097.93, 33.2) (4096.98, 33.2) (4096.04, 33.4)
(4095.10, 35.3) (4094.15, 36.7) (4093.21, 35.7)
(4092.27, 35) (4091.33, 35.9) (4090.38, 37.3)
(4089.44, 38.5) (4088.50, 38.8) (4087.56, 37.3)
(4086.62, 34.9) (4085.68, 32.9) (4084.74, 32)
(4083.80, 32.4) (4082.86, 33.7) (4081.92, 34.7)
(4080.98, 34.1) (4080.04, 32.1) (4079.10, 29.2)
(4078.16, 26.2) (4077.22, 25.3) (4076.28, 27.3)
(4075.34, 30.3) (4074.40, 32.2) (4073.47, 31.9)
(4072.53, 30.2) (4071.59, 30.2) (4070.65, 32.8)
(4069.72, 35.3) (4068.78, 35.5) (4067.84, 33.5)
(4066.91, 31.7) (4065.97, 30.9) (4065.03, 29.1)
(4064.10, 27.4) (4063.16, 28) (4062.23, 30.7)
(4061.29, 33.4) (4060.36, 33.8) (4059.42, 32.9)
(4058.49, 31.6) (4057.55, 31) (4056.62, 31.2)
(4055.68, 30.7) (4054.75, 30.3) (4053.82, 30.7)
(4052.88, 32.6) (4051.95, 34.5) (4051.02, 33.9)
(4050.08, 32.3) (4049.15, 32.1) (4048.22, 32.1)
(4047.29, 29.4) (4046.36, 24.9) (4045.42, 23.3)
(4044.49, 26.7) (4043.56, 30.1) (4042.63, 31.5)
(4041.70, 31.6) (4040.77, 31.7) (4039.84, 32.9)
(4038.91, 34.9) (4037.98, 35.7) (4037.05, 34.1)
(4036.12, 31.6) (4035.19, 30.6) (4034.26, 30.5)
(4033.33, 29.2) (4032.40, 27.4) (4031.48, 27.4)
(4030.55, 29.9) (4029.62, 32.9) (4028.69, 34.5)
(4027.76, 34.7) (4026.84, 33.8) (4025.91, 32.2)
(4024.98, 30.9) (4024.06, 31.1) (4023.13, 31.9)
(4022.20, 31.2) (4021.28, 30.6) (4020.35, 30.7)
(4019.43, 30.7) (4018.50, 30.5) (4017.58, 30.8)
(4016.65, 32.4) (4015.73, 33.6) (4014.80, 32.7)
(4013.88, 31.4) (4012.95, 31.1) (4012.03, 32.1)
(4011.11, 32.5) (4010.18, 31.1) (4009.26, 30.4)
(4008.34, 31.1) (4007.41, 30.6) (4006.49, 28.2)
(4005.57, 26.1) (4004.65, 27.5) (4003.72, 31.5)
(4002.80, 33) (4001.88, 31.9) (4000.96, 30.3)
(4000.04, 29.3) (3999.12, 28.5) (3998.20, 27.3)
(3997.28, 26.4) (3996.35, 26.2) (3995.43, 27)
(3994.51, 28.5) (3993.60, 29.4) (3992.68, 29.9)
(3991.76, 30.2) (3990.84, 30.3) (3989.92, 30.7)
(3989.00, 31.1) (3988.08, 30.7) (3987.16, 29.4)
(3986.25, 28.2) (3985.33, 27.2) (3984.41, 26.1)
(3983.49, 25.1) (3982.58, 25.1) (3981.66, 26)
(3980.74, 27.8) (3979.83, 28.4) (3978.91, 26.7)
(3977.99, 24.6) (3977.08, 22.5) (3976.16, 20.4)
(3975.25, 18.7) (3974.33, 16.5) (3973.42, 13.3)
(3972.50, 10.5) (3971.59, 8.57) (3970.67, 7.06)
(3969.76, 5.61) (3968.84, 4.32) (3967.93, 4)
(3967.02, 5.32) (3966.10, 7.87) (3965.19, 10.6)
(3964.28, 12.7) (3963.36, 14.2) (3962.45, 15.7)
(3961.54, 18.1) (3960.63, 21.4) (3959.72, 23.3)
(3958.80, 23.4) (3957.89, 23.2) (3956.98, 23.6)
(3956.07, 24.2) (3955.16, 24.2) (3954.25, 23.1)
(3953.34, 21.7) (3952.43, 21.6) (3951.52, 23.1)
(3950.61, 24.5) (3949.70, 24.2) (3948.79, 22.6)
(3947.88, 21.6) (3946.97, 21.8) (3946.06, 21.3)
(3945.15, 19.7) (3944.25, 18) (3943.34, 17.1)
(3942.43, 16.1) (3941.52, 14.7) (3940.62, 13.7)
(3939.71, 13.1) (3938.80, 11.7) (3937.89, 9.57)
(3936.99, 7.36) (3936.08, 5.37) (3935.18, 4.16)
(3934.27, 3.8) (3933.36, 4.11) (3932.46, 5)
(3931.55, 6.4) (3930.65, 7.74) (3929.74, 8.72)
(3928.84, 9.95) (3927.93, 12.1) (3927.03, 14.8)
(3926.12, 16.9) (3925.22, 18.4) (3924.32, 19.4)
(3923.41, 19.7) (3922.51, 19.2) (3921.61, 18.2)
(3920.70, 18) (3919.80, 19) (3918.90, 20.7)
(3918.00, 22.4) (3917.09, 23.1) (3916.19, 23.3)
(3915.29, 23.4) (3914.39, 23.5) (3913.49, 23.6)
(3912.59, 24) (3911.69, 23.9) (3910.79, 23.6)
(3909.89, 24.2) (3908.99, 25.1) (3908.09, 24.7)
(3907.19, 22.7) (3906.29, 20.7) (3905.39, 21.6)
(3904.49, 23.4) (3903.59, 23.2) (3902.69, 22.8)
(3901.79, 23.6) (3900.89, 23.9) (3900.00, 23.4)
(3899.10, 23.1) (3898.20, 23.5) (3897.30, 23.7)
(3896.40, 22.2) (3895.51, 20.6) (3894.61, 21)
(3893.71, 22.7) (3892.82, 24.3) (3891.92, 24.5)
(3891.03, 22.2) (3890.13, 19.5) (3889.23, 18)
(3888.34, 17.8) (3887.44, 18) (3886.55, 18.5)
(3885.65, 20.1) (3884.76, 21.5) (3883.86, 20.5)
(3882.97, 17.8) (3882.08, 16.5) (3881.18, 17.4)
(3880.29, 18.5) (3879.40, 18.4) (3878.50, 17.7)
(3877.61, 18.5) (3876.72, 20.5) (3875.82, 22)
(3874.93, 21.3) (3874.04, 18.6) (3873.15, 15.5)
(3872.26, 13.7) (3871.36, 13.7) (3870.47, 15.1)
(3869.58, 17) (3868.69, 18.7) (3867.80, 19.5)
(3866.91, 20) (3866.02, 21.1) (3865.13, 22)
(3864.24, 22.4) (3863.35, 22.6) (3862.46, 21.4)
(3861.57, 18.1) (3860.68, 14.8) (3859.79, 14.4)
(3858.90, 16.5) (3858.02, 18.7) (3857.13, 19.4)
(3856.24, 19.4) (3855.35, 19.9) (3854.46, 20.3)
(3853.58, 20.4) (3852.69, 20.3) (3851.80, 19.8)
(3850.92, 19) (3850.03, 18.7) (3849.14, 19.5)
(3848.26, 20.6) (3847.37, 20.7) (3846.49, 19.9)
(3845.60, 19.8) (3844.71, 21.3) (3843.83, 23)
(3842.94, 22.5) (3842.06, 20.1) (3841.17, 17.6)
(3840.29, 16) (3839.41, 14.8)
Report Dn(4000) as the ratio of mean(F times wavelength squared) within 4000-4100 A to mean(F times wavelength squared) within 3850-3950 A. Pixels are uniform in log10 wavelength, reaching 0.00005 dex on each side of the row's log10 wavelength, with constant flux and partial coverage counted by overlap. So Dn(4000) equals 1.8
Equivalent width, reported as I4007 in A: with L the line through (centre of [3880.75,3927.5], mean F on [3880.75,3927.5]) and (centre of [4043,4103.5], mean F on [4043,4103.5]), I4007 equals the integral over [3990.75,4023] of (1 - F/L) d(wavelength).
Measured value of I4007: -2.9 A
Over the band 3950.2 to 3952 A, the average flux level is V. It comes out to 23.7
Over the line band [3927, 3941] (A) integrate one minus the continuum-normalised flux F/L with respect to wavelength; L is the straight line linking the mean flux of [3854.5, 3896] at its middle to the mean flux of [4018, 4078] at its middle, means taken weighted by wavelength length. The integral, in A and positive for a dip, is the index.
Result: 8.9 A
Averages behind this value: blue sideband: 19.2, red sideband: 31.1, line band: 8.38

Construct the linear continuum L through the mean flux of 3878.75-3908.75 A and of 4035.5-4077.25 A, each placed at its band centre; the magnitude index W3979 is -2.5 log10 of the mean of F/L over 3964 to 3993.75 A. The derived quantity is 0.29 mag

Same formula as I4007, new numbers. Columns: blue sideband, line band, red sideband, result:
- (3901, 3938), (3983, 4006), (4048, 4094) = -3.72 A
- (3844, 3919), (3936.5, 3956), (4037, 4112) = 4.60 A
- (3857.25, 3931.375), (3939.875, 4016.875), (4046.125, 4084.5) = 7.11 A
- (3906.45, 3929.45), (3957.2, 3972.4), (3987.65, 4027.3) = 7.46 A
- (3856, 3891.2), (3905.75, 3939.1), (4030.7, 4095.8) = 8.14 A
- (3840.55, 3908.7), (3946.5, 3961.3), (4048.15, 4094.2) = 1.28 A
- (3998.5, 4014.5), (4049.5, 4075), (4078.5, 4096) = 1.21 A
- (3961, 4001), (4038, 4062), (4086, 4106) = -2.24 A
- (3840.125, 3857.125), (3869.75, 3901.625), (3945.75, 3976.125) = -1.45 A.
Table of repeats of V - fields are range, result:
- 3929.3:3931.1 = 8.21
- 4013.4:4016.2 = 32.5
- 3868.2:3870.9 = 17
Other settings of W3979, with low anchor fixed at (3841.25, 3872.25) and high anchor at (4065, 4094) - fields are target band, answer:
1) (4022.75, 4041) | -0.067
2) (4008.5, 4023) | -0.088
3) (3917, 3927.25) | 0.216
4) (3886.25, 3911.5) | -0.018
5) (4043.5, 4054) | 0.030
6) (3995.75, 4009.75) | -0.037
